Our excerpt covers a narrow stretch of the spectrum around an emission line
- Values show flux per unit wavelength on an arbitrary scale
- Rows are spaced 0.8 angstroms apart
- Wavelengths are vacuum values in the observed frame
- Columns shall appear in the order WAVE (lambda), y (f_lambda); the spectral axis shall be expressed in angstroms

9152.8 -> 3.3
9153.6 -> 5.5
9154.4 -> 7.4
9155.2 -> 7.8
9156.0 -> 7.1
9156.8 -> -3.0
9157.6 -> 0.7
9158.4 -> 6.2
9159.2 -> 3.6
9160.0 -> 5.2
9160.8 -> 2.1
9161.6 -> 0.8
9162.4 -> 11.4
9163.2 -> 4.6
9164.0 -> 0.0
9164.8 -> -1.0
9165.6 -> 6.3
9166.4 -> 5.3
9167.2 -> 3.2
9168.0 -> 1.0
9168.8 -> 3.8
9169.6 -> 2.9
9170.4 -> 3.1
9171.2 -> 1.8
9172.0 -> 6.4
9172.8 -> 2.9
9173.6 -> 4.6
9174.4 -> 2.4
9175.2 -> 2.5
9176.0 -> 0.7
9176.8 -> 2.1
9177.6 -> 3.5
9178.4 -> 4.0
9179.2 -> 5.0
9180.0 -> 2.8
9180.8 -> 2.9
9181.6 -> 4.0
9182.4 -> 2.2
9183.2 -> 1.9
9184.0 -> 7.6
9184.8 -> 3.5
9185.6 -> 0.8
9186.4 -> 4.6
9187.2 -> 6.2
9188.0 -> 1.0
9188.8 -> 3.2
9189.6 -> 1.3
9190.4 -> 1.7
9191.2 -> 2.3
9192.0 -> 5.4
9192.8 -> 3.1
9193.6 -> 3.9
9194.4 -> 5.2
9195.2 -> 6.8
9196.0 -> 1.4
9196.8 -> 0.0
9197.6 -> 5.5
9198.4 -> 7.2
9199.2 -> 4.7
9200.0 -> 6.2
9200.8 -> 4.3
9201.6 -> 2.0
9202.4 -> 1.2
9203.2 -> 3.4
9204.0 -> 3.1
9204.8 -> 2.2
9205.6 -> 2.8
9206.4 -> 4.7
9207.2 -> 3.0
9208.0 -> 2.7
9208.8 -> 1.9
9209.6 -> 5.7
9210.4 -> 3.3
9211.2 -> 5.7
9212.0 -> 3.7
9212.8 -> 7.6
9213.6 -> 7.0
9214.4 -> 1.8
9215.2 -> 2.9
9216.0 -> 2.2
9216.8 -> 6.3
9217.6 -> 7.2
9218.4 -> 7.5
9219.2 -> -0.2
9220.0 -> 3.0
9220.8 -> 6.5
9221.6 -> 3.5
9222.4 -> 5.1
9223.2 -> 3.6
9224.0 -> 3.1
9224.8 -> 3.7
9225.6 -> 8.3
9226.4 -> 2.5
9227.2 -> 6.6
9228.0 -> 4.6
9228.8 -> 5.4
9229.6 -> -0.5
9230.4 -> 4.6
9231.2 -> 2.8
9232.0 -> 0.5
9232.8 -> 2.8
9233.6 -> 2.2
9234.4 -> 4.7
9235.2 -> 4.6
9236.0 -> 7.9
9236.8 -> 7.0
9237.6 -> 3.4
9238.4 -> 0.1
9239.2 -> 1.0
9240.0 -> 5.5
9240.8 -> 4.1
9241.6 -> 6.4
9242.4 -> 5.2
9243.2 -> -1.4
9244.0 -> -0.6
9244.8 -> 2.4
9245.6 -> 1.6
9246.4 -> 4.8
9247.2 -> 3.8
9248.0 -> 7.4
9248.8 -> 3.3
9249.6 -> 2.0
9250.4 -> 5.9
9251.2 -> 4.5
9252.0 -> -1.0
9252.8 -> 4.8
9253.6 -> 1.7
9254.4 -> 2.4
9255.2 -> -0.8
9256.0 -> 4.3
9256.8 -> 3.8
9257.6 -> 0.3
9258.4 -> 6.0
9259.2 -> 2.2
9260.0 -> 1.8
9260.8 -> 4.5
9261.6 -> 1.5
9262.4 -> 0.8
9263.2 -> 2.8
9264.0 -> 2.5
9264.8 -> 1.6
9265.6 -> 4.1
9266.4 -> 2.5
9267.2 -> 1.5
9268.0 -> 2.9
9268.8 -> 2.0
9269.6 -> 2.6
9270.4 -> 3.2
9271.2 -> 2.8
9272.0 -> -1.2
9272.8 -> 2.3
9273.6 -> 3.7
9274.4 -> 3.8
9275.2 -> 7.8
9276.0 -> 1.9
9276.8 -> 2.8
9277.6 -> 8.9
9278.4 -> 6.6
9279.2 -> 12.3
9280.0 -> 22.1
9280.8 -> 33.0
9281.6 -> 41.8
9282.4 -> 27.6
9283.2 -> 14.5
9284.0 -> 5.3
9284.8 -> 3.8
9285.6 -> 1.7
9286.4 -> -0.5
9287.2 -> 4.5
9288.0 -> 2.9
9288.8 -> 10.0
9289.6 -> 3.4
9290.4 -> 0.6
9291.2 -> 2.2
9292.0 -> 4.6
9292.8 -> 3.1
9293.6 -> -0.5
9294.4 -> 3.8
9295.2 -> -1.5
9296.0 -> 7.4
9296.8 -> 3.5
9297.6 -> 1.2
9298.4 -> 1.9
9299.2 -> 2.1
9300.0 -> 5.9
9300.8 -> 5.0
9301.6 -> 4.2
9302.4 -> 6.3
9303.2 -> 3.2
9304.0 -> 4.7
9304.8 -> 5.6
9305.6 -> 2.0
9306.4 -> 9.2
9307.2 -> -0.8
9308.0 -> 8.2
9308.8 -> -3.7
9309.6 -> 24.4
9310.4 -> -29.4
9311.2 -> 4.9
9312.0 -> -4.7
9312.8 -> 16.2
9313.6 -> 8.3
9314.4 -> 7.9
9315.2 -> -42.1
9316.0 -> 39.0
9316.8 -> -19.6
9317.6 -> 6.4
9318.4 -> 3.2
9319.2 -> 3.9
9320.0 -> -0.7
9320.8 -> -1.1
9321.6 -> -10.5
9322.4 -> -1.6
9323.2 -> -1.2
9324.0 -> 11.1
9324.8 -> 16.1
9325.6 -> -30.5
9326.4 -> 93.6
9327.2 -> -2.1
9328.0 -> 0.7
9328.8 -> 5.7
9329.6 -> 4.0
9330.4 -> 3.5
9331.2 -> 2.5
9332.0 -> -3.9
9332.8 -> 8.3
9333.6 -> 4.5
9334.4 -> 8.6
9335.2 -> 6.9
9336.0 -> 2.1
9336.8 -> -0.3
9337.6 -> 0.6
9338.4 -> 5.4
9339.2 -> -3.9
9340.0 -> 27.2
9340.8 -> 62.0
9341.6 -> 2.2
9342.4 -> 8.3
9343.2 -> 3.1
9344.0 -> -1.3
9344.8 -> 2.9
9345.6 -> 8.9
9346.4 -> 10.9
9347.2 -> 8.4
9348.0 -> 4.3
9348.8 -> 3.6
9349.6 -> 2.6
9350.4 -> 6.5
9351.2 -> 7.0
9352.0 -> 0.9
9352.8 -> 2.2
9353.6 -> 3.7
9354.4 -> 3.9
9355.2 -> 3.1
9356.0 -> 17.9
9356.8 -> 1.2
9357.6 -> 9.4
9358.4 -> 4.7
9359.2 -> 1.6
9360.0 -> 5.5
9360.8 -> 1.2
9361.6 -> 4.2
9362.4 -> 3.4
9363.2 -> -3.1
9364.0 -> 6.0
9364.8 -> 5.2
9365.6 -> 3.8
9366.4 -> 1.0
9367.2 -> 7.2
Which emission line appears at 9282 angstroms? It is H-beta 4861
